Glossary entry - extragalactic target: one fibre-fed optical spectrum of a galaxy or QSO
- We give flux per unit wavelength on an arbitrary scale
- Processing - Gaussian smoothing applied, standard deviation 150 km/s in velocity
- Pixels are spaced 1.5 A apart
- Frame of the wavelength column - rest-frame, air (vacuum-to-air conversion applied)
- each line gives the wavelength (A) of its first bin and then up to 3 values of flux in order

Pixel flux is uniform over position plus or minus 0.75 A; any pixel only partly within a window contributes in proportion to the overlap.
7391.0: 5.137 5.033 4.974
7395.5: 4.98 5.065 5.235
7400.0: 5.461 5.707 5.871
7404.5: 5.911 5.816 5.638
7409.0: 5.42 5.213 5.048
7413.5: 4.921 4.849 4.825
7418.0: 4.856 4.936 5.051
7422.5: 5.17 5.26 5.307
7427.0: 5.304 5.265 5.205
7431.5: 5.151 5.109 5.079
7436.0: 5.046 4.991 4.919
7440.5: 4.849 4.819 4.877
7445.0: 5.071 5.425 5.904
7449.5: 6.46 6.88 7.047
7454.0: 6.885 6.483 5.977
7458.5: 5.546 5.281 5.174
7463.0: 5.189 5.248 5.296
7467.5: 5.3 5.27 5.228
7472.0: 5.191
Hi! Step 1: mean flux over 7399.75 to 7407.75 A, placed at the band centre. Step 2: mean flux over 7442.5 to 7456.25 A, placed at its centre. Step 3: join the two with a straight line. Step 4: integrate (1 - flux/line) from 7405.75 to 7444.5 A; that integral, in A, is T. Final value 5.3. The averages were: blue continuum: 5.76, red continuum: 6.09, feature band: 5.1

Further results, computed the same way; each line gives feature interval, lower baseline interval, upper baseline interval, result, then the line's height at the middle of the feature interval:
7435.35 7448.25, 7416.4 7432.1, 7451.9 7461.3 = 1.4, 5.67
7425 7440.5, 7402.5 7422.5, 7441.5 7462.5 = 1.2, 5.56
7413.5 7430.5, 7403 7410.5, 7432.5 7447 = 0.9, 5.36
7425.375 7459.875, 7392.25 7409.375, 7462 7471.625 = -1.5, 5.32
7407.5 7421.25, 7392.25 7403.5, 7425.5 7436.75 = 0.5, 5.23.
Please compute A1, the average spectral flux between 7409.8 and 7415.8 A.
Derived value 5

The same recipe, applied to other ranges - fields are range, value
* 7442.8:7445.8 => 4.98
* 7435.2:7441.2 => 4.95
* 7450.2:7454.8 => 6.93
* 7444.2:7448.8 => 5.47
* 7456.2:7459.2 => 5.78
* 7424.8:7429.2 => 5.29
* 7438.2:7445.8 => 4.91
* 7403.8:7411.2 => 5.6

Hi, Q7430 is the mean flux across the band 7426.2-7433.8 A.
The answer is 5.21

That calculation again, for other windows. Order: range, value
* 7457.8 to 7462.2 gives 5.33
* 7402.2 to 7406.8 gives 5.86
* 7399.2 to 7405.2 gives 5.73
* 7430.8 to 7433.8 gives 5.13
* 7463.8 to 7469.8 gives 5.28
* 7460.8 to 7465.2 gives 5.2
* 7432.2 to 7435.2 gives 5.1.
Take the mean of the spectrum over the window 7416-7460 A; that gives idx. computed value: 5.44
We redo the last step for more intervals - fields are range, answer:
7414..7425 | 5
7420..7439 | 5.15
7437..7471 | 5.58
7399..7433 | 5.28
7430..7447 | 5.03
